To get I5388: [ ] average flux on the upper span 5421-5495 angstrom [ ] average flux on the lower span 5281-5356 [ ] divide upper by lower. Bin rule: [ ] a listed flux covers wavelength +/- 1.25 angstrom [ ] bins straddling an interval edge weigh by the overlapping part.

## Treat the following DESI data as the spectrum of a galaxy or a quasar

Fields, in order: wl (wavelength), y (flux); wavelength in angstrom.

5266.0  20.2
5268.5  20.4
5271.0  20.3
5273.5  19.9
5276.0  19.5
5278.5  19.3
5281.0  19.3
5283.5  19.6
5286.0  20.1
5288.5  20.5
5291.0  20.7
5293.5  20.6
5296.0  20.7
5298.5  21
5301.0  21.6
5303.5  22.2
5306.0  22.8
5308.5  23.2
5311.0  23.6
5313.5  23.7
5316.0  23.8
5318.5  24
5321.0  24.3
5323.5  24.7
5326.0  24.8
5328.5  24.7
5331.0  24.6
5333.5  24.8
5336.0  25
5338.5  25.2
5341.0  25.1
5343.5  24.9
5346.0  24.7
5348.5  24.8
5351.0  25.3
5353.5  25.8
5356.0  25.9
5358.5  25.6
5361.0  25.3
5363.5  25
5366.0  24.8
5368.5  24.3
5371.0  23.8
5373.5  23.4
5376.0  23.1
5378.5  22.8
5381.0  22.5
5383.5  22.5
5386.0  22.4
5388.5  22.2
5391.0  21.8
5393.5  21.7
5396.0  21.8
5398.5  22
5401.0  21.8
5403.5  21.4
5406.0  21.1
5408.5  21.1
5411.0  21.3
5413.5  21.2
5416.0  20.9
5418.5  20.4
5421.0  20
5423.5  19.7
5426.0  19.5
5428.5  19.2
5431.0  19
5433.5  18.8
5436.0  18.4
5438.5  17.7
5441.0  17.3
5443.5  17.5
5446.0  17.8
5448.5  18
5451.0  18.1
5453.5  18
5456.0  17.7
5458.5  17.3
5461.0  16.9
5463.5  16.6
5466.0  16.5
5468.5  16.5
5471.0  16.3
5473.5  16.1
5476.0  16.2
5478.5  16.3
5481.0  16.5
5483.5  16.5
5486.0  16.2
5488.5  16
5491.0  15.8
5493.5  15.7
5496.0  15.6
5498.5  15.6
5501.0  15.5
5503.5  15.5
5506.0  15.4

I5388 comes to 0.74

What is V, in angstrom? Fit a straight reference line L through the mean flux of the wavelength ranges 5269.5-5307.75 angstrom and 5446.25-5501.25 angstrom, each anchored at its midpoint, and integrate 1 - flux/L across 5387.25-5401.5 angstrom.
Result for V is -2.80 angstrom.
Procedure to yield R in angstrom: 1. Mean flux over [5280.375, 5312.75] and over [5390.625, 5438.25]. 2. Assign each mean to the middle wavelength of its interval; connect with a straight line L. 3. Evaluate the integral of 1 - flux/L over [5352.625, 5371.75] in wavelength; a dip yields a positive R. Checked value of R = -3.9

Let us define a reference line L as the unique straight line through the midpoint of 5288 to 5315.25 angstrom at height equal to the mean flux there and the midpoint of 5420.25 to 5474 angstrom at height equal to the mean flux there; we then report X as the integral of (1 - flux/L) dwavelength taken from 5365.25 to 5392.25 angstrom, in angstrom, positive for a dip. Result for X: -4.4 angstrom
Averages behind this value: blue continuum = 21.9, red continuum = 17.9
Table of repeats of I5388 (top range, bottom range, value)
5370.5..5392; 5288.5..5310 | 1.05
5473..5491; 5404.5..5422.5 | 0.78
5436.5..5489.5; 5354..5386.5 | 0.71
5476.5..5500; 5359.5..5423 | 0.72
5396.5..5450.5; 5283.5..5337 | 0.86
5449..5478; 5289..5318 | 0.76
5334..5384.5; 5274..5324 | 1.13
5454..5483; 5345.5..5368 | 0.66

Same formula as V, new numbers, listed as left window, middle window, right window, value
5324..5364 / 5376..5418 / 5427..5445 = -1.3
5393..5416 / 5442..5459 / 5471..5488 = 0.5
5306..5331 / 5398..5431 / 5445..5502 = -2.0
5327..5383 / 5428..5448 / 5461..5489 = 0.8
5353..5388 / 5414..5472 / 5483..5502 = 2.8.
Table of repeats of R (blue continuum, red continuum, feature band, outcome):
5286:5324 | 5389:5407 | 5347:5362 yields -2.3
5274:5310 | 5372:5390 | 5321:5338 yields -2.5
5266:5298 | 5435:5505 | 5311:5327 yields -3.9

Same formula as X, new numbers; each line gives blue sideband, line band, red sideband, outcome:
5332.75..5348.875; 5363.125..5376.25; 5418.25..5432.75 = -0.6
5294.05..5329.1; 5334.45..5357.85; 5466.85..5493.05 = -3.7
